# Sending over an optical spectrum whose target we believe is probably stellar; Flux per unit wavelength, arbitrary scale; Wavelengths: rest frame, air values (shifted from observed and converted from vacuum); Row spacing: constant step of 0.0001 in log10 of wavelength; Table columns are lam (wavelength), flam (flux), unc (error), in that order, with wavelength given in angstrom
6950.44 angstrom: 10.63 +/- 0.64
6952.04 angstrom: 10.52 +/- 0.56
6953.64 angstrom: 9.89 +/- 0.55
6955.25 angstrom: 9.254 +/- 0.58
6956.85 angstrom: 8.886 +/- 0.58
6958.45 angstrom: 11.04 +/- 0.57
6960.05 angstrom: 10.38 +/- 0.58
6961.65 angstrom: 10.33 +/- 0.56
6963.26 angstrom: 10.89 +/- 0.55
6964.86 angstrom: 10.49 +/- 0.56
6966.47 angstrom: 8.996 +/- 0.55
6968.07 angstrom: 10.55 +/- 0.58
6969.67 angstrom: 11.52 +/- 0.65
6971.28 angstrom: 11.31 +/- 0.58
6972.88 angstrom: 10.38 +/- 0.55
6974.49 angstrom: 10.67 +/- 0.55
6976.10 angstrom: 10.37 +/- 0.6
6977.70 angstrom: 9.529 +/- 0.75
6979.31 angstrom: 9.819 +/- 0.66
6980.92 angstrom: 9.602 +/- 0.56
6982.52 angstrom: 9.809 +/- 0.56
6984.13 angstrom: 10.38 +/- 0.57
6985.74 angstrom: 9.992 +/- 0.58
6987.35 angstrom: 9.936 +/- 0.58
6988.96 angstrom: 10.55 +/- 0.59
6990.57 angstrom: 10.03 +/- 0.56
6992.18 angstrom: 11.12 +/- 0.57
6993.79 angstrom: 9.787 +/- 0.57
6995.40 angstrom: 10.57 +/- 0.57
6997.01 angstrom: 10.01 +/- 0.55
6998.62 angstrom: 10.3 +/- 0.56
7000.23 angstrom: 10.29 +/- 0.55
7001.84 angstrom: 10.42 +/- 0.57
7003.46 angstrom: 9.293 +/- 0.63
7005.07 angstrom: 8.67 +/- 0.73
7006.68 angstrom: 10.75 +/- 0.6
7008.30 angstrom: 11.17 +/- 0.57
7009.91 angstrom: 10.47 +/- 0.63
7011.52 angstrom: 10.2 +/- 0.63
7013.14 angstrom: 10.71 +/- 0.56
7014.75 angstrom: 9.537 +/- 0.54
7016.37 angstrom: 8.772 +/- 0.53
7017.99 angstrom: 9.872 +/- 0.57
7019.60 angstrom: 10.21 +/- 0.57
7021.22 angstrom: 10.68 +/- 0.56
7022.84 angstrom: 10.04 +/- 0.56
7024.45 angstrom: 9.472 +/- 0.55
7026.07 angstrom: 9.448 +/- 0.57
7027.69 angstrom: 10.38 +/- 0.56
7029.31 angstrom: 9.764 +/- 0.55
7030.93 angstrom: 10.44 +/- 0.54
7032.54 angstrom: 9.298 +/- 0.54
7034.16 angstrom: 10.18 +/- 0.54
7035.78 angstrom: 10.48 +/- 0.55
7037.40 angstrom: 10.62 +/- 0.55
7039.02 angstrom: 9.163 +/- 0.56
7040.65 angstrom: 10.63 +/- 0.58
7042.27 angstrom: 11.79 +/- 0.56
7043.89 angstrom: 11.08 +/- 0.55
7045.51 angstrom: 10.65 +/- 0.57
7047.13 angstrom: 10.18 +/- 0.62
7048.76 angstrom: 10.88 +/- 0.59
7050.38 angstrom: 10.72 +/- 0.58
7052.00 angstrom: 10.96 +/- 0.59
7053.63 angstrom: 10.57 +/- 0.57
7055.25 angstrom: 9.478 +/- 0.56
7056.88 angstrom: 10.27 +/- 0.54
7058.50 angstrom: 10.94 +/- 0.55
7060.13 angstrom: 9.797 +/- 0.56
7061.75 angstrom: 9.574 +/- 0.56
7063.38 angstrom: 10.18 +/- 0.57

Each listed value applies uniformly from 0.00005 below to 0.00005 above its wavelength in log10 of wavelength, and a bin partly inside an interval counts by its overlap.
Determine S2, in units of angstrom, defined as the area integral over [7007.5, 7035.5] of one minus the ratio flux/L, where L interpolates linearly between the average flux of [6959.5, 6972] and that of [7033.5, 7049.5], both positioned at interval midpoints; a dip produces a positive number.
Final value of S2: 1.4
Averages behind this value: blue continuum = 10.6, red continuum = 10.6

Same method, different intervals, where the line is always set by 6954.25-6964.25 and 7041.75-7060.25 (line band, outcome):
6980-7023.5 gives 1.01 angstrom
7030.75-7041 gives 0.45 angstrom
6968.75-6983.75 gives -0.17 angstrom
